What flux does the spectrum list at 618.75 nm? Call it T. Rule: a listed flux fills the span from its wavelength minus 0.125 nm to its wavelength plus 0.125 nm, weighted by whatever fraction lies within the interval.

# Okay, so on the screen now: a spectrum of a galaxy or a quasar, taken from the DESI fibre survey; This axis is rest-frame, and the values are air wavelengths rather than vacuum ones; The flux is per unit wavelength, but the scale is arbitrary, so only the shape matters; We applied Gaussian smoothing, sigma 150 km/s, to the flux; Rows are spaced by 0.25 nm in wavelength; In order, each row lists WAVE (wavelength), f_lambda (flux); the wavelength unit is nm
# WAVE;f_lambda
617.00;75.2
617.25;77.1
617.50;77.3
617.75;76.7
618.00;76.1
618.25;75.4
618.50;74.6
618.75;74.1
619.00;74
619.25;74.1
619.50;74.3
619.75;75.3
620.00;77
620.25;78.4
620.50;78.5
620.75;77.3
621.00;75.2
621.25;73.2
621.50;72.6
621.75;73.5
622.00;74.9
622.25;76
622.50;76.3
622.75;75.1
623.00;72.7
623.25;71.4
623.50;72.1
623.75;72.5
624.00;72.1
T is 74.1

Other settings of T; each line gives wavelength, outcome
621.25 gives 73.2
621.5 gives 72.6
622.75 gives 75.1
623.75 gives 72.5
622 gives 74.9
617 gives 75.2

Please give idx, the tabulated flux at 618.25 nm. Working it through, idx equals 75.4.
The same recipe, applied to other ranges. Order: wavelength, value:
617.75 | 76.7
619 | 74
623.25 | 71.4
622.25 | 76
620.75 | 77.3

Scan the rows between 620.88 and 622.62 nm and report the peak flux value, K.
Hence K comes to 76.3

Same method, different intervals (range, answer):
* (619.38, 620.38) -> 78.4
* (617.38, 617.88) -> 77.3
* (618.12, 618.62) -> 75.4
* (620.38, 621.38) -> 78.5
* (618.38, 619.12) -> 74.6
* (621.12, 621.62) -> 73.2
